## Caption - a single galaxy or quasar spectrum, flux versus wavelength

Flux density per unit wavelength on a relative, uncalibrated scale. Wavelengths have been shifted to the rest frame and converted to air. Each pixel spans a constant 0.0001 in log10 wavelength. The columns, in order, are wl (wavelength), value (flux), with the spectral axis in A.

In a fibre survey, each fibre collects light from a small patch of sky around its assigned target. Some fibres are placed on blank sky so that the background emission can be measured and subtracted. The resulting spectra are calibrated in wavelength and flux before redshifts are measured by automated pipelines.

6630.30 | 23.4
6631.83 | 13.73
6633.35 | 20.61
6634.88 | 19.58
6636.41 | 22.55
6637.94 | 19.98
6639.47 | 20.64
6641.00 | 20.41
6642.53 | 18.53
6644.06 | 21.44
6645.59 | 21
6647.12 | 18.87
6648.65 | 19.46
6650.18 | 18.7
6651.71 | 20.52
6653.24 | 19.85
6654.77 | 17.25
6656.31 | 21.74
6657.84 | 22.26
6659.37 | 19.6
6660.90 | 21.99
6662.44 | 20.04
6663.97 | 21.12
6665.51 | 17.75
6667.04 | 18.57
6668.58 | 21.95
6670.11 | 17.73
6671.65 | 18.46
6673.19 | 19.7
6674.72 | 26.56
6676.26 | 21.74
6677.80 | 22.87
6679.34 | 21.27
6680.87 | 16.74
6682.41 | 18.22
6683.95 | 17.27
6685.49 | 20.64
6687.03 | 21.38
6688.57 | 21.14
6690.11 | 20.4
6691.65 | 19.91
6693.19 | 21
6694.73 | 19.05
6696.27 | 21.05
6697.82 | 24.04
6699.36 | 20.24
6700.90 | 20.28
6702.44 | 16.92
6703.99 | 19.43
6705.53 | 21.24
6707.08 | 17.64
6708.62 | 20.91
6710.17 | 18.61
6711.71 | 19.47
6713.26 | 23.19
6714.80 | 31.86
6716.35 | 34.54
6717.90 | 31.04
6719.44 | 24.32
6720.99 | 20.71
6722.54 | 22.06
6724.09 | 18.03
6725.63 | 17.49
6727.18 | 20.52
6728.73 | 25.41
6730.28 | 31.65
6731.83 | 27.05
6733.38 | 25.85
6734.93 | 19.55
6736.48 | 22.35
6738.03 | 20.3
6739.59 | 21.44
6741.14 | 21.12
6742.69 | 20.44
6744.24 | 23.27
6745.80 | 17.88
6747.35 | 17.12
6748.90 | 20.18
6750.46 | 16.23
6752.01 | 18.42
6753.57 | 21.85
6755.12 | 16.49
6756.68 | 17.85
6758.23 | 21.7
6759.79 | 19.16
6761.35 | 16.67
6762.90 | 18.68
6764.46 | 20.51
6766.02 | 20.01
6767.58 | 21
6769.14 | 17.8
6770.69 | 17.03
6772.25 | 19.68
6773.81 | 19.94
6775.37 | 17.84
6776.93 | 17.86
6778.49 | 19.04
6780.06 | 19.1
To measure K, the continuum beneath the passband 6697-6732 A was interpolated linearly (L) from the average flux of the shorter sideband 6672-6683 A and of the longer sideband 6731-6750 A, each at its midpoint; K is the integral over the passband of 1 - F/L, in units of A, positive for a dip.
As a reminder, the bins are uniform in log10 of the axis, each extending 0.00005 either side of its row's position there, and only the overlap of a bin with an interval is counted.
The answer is -2.73 A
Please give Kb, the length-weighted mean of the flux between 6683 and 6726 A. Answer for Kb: 21.6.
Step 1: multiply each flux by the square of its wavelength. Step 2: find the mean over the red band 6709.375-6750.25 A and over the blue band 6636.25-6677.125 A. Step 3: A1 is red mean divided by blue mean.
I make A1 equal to 1.1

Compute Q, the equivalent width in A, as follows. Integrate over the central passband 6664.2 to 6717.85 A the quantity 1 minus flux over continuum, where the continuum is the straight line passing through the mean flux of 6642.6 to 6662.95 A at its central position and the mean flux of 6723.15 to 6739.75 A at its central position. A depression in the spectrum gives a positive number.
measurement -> 0.9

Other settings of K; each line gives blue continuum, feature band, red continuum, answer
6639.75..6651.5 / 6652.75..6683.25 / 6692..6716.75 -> 0.4 A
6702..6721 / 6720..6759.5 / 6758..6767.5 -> 0.3 A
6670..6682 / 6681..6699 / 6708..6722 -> 1.6 A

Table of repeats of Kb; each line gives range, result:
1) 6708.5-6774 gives 21.4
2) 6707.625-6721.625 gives 24.9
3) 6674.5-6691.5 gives 20.5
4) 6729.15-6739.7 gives 24.2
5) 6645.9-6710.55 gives 20.1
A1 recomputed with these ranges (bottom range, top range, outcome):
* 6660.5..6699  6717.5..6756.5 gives 1.07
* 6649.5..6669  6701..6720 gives 1.17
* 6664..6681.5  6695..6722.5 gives 1.12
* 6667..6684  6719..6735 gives 1.16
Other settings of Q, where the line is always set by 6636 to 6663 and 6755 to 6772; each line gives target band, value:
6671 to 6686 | -0.3 A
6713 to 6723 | -4.0 A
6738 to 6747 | -0.7 A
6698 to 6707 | -0.1 A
